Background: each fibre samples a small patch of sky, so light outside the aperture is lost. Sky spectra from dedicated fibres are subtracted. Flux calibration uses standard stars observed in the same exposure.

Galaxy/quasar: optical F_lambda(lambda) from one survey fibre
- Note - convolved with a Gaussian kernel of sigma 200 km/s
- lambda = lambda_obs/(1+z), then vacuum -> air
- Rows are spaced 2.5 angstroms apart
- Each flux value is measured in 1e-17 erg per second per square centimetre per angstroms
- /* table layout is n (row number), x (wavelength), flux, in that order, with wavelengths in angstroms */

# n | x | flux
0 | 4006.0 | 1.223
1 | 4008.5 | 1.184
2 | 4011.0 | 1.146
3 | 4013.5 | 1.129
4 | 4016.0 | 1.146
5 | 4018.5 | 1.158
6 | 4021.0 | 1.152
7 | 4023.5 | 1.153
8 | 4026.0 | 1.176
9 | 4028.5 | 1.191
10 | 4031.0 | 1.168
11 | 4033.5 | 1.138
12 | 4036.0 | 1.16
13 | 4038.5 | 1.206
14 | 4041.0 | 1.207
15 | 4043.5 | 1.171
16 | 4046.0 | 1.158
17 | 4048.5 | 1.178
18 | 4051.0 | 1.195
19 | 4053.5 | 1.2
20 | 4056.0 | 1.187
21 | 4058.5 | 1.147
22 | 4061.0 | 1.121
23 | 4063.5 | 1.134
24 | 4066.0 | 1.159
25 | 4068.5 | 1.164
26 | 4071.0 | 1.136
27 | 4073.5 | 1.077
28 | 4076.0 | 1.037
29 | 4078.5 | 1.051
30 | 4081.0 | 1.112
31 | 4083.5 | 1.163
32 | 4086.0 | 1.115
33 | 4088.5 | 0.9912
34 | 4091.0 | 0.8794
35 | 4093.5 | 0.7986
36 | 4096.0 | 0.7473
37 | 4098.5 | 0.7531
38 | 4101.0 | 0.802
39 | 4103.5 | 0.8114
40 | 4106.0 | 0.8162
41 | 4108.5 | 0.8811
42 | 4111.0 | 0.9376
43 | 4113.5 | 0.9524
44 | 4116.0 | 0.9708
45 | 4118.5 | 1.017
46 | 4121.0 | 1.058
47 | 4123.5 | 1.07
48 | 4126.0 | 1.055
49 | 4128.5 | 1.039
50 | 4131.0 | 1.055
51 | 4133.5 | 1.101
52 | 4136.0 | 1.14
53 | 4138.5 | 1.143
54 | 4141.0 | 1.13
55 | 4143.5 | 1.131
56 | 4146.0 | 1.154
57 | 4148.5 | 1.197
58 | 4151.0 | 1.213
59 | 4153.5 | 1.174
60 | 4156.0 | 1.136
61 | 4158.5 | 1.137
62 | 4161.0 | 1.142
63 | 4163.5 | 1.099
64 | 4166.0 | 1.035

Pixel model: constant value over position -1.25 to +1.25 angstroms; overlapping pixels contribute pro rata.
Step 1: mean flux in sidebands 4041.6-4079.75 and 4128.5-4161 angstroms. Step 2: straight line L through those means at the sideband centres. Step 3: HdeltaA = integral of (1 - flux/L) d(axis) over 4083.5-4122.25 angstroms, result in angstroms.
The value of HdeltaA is 7.8 angstroms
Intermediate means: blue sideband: 1.14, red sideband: 1.14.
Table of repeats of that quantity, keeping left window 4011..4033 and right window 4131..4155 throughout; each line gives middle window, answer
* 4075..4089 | 0.8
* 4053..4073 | 0.1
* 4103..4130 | 4.2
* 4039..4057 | -0.5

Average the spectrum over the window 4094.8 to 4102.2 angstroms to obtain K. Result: 0.767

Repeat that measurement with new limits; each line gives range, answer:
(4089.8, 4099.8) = 0.794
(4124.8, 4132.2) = 1.05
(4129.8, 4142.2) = 1.11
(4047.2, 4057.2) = 1.19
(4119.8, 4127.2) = 1.06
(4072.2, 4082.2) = 1.07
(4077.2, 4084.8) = 1.11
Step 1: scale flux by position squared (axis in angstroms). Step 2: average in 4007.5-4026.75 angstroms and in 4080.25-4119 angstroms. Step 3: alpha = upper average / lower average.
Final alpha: 0.8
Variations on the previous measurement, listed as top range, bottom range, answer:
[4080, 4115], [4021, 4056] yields 0.80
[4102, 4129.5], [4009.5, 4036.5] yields 0.87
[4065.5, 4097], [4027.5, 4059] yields 0.89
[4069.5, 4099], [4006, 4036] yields 0.88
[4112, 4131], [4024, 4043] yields 0.91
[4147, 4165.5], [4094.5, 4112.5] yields 1.44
